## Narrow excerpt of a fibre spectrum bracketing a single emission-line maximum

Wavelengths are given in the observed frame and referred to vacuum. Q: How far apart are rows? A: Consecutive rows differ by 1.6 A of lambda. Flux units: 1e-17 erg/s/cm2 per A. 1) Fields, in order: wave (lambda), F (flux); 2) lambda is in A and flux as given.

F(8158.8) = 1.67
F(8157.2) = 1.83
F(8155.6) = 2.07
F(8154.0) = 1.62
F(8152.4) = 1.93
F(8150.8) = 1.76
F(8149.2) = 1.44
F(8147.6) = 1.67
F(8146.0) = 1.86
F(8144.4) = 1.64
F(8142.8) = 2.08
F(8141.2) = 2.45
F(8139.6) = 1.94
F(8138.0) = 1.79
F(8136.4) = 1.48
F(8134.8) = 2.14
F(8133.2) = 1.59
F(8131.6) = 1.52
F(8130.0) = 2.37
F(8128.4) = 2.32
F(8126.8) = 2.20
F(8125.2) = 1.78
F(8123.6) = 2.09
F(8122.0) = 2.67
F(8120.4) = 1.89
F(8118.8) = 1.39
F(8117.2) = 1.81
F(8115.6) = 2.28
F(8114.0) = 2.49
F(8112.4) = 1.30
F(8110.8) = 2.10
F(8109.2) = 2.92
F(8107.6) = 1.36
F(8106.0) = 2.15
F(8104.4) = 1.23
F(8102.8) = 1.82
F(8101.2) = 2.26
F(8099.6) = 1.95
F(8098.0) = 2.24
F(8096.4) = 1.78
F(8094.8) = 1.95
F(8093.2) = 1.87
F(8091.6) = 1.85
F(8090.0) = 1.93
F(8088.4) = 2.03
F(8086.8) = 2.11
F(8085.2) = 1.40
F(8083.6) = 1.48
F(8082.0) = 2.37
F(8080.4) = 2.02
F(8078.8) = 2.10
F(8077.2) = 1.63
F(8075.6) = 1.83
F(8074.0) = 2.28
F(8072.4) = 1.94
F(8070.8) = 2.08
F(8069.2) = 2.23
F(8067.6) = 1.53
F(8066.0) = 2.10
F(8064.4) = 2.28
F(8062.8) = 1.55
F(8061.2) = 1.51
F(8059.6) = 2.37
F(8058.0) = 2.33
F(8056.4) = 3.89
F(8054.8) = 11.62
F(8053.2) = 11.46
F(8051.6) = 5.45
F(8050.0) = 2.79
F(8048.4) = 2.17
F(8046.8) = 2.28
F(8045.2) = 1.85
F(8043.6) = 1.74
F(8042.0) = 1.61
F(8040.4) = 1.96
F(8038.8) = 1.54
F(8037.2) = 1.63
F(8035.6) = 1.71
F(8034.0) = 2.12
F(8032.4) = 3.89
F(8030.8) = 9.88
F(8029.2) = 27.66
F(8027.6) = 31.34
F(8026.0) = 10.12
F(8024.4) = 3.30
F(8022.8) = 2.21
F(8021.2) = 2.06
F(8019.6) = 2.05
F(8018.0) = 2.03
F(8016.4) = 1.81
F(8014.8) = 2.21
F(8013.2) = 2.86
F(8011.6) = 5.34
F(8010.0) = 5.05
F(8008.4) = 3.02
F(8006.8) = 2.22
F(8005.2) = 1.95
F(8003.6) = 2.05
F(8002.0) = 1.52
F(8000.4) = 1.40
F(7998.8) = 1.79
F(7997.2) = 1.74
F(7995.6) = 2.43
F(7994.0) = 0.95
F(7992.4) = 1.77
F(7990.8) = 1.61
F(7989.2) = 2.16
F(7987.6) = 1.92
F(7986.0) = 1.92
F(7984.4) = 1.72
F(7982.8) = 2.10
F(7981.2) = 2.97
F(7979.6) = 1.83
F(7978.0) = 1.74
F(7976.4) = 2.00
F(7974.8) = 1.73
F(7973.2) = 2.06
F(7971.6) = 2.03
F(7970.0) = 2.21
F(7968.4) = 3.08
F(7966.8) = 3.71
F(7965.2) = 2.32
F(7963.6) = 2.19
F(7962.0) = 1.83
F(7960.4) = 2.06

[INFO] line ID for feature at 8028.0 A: H-alpha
